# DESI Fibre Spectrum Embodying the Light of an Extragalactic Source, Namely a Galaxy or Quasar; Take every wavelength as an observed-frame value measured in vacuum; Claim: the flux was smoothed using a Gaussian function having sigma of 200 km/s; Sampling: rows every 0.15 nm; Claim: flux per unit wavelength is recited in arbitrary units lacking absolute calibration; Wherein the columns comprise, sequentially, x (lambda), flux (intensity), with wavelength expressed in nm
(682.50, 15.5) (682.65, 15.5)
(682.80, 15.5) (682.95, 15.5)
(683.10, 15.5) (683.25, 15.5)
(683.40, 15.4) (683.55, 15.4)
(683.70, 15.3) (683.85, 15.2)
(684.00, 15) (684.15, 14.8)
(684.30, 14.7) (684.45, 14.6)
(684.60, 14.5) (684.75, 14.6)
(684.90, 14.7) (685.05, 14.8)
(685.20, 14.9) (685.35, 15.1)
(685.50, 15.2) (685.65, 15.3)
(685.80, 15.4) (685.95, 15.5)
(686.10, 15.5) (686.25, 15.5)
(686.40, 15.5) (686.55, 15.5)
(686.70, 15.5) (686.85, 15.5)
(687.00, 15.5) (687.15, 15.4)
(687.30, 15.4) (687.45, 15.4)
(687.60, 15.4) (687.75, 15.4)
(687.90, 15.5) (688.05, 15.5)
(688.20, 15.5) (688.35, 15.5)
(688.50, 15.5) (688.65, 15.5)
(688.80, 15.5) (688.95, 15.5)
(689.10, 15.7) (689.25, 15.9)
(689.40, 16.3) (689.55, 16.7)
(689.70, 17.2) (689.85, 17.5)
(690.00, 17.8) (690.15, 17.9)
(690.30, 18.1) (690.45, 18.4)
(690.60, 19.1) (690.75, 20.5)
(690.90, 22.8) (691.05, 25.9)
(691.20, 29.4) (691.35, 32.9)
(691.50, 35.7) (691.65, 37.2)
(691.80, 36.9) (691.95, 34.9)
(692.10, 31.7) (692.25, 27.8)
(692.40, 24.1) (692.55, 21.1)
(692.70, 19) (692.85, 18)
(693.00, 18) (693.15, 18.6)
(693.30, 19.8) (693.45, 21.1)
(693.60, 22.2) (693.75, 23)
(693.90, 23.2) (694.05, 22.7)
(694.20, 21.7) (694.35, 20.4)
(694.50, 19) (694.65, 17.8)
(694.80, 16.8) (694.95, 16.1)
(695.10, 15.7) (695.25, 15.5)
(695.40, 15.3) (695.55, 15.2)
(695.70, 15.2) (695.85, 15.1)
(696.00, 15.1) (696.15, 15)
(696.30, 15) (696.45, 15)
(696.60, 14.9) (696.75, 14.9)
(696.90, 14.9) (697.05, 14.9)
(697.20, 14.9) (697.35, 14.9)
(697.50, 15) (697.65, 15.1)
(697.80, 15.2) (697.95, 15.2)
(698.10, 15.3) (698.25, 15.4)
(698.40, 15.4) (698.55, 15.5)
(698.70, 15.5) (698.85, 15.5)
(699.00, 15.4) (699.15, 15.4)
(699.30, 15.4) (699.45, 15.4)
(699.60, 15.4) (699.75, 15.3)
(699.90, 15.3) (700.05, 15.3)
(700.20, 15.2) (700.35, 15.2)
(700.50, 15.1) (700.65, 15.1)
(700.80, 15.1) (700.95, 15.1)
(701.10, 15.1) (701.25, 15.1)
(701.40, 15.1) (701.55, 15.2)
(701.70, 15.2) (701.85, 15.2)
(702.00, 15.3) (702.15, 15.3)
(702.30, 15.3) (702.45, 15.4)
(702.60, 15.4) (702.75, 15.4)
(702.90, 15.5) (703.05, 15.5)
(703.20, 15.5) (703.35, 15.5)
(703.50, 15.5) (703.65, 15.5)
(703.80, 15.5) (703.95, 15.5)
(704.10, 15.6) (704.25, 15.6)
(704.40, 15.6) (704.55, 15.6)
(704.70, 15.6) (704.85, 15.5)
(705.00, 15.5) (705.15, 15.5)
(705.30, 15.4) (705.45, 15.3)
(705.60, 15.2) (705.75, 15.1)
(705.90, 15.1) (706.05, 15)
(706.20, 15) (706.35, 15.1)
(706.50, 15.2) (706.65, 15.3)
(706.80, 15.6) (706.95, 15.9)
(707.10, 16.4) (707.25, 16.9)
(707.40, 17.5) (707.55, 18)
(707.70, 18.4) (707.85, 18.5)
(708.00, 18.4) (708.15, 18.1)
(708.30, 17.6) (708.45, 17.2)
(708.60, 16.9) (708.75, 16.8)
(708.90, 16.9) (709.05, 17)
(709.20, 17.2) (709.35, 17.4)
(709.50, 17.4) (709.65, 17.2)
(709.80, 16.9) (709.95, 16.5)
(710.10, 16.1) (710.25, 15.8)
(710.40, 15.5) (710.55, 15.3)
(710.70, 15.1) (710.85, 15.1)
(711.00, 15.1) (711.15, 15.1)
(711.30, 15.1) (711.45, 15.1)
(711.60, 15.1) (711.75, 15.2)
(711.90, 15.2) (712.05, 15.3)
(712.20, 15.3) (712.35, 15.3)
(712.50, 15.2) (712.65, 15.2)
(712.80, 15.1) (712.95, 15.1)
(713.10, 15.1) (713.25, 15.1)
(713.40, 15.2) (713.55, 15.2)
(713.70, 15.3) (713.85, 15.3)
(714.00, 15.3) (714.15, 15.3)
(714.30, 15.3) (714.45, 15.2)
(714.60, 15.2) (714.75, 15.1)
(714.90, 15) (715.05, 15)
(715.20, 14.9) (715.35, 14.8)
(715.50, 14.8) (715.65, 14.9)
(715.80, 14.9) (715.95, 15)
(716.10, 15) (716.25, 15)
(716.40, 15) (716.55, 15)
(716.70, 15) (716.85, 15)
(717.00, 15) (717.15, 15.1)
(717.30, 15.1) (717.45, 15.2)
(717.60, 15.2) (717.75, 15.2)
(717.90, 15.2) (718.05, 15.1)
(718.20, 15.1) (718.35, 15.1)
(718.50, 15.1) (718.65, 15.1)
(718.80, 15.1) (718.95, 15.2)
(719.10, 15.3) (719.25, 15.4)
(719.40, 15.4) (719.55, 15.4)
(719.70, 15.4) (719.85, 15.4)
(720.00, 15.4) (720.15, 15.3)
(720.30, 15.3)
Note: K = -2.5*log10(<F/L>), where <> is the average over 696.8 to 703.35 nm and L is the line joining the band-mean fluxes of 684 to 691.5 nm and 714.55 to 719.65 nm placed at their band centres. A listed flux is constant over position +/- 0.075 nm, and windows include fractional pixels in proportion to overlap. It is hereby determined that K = 0.07 mag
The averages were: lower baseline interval 17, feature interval 15.3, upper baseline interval 15.1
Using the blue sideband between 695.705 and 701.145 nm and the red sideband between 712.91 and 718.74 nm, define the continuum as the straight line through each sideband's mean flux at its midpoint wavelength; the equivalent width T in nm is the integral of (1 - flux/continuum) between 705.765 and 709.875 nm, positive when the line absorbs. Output -0.44 nm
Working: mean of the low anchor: 15.2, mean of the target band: 16.7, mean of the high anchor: 15.1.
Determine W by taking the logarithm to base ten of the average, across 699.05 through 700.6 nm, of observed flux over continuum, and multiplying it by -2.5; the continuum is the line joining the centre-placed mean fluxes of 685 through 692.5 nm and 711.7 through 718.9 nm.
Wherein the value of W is 0.15 mag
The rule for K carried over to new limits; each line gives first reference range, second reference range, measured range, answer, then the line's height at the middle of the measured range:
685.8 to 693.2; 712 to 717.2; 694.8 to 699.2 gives 0.20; 18.4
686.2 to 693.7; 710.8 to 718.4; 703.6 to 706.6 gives 0.11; 17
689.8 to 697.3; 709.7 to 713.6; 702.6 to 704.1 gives 0.15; 17.8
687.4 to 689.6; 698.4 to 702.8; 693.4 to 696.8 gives -0.14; 15.4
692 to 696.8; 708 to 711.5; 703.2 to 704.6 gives 0.12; 17.4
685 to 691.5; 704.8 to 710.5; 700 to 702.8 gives 0.10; 16.7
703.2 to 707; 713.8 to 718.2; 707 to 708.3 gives -0.16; 15.3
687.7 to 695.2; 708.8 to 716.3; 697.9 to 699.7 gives 0.23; 19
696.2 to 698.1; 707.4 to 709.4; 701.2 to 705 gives 0.06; 16.4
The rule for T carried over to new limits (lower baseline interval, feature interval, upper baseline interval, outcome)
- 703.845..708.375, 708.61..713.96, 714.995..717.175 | -0.07 nm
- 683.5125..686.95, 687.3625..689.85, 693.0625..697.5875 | 0.01 nm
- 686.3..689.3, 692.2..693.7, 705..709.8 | -0.49 nm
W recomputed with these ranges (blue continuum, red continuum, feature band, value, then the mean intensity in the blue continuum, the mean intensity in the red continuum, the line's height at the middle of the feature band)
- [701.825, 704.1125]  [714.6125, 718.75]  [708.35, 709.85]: -0.124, 15.4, 15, 15.3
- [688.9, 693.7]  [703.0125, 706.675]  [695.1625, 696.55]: 0.312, 22.7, 15.4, 20.2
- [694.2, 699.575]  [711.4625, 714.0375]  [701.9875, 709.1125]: -0.041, 15.7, 15.2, 15.4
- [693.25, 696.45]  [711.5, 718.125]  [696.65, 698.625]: 0.167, 18.1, 15.1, 17.6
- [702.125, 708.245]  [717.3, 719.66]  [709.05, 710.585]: -0.063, 15.9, 15.2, 15.6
